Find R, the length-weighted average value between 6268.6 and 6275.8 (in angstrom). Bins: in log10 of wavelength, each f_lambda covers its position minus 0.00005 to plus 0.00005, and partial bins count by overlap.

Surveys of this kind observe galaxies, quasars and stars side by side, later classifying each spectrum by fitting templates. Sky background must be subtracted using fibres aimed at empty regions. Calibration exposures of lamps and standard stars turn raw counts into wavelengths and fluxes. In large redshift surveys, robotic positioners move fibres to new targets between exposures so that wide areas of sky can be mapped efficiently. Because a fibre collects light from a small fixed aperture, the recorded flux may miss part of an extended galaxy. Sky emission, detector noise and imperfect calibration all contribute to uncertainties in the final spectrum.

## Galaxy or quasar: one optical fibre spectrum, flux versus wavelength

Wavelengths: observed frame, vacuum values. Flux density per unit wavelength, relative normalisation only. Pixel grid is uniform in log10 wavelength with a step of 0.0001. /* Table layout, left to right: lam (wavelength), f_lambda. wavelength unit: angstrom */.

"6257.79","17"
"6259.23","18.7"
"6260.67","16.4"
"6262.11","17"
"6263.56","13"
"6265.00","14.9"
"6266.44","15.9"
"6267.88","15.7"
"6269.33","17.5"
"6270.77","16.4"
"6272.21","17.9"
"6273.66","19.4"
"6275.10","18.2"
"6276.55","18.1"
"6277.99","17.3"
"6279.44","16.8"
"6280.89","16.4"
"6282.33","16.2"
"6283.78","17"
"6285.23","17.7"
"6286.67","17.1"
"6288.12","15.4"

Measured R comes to 17.9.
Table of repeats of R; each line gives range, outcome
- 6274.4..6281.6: 17.3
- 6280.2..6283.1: 16.3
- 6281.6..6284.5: 16.6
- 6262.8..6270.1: 15.4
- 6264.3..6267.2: 15.4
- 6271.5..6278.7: 18.2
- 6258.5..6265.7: 16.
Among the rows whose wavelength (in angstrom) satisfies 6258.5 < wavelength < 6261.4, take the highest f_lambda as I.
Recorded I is 18.7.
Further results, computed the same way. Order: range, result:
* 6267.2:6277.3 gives 19.4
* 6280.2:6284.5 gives 17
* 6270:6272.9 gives 17.9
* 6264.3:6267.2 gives 15.9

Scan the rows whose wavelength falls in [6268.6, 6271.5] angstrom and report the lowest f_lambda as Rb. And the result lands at 16.4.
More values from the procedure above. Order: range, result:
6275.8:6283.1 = 16.2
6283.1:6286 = 17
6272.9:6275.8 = 18.2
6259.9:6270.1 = 13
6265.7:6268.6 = 15.7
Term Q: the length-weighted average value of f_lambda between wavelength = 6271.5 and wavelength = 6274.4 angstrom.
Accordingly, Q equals 18.6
